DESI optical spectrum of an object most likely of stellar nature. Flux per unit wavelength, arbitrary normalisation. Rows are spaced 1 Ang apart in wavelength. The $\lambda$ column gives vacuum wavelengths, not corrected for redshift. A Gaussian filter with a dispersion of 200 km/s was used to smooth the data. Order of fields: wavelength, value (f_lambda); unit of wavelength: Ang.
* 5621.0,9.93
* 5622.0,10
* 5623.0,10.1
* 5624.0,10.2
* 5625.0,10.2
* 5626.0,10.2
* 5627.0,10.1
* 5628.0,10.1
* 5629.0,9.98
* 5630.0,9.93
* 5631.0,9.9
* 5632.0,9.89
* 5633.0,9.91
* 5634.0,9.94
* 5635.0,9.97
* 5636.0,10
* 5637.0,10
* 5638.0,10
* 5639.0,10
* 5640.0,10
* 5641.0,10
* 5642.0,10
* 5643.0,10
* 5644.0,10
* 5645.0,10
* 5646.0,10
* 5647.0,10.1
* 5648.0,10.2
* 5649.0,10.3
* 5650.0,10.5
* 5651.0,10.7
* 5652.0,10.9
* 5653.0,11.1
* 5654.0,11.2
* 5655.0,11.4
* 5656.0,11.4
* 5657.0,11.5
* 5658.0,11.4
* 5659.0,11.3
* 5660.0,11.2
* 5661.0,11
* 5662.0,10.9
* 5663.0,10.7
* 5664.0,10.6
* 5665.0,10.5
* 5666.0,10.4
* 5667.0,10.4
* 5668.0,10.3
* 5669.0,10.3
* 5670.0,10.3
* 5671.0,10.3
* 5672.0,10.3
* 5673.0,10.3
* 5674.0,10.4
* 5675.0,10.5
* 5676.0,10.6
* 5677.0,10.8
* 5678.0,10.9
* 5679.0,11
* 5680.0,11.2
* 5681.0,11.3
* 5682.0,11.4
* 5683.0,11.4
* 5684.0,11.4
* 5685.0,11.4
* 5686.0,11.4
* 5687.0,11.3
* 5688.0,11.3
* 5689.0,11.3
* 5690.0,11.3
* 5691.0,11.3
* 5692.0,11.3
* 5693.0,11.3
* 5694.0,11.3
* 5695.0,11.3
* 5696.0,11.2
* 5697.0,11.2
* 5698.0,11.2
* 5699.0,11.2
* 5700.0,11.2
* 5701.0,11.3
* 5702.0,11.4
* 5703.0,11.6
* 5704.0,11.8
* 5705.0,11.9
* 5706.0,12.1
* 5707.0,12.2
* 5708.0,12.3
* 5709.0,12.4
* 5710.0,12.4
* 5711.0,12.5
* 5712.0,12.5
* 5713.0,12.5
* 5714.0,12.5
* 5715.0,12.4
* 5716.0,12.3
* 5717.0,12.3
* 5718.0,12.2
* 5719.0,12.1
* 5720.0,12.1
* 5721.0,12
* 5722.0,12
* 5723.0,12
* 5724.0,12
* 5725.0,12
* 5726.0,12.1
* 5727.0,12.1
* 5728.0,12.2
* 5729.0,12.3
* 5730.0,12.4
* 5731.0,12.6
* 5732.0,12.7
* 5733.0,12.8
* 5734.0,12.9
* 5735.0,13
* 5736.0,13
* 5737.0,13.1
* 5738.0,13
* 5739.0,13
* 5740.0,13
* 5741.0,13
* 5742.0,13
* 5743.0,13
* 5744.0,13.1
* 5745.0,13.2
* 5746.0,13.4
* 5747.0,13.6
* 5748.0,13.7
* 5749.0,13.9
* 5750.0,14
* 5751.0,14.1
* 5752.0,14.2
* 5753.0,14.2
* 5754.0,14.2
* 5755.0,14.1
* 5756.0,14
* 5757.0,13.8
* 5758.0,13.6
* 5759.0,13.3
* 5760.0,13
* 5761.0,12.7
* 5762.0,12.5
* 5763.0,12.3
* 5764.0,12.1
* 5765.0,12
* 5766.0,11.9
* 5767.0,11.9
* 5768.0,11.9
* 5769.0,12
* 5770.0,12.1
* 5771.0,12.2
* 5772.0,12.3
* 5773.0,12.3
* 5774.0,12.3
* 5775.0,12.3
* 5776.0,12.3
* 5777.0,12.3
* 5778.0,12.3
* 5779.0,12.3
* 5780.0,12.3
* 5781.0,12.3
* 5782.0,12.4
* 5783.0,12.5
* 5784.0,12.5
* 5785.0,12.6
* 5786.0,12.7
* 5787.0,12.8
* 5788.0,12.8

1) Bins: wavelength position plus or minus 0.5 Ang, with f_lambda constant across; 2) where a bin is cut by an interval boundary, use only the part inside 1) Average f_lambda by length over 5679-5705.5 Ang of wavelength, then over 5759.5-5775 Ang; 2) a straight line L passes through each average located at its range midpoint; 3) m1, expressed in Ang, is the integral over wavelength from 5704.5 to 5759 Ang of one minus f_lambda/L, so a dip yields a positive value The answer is -4.7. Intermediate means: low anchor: 11.3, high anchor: 12.2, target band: 12.8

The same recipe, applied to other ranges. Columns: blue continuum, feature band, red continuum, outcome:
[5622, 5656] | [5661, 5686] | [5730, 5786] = 0.5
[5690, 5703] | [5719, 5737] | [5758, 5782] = -1.0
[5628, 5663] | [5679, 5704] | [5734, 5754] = 1.1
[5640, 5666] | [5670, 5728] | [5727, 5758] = 2.1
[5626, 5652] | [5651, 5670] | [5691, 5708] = -0.6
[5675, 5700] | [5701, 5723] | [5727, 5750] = -0.1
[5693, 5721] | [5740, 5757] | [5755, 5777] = -1.8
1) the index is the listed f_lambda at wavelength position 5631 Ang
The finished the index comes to 9.9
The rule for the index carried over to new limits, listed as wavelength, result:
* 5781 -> 12.3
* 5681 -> 11.3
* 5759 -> 13.3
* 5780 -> 12.3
